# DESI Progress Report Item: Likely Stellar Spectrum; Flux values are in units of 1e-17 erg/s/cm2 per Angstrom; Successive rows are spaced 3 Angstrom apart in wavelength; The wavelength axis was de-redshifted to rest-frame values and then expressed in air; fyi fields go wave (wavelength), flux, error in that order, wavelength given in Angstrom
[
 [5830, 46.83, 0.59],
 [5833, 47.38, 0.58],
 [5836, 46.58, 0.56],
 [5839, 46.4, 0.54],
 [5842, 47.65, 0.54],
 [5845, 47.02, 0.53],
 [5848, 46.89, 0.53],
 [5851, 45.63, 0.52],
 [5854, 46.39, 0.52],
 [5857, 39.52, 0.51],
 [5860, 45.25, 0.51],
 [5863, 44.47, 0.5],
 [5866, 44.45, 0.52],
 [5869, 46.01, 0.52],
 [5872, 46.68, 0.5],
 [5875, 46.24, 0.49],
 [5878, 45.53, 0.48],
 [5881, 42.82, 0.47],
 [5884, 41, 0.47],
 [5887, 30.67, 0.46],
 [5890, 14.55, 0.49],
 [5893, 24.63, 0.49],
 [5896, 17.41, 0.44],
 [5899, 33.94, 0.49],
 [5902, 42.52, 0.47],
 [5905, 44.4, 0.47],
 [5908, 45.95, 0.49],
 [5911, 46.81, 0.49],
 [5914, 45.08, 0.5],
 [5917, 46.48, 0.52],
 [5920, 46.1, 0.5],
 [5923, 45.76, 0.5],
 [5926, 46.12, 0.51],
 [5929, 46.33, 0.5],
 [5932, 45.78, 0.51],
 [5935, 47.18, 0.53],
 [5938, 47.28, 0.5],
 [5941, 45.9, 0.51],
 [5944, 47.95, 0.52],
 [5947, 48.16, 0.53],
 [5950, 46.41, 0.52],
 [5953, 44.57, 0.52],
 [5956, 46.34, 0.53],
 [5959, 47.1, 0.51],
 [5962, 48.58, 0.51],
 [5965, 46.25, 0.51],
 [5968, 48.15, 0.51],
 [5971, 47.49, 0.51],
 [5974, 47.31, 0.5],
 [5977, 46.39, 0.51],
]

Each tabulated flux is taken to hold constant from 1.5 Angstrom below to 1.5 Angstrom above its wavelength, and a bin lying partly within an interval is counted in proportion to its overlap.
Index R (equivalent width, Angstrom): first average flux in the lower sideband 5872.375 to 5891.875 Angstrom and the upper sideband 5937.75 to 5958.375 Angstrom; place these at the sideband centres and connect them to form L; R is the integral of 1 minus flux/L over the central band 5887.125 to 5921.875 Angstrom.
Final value 3.2 Angstrom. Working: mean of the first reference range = 37.1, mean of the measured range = 36.9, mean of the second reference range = 46.6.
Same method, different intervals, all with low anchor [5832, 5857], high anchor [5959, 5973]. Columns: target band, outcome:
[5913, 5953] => 0.6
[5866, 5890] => 2.9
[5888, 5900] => 6.2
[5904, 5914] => 0.3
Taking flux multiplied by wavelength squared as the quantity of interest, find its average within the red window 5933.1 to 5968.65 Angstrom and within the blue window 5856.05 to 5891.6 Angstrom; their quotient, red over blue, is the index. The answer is 1.2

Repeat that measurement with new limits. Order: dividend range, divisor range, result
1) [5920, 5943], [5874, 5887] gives 1.12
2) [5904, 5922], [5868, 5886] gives 1.05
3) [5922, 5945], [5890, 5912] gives 1.35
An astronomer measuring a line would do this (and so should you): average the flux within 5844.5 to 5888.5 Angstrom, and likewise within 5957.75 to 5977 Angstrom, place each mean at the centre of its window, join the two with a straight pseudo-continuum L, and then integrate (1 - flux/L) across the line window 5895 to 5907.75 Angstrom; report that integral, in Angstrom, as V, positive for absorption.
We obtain 2.5 Angstrom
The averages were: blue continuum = 43.8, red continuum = 47.4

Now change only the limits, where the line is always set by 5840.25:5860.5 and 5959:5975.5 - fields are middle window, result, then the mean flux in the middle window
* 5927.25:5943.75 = 0.1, 46.6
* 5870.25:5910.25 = 8.0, 36.9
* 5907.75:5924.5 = 0.2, 46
